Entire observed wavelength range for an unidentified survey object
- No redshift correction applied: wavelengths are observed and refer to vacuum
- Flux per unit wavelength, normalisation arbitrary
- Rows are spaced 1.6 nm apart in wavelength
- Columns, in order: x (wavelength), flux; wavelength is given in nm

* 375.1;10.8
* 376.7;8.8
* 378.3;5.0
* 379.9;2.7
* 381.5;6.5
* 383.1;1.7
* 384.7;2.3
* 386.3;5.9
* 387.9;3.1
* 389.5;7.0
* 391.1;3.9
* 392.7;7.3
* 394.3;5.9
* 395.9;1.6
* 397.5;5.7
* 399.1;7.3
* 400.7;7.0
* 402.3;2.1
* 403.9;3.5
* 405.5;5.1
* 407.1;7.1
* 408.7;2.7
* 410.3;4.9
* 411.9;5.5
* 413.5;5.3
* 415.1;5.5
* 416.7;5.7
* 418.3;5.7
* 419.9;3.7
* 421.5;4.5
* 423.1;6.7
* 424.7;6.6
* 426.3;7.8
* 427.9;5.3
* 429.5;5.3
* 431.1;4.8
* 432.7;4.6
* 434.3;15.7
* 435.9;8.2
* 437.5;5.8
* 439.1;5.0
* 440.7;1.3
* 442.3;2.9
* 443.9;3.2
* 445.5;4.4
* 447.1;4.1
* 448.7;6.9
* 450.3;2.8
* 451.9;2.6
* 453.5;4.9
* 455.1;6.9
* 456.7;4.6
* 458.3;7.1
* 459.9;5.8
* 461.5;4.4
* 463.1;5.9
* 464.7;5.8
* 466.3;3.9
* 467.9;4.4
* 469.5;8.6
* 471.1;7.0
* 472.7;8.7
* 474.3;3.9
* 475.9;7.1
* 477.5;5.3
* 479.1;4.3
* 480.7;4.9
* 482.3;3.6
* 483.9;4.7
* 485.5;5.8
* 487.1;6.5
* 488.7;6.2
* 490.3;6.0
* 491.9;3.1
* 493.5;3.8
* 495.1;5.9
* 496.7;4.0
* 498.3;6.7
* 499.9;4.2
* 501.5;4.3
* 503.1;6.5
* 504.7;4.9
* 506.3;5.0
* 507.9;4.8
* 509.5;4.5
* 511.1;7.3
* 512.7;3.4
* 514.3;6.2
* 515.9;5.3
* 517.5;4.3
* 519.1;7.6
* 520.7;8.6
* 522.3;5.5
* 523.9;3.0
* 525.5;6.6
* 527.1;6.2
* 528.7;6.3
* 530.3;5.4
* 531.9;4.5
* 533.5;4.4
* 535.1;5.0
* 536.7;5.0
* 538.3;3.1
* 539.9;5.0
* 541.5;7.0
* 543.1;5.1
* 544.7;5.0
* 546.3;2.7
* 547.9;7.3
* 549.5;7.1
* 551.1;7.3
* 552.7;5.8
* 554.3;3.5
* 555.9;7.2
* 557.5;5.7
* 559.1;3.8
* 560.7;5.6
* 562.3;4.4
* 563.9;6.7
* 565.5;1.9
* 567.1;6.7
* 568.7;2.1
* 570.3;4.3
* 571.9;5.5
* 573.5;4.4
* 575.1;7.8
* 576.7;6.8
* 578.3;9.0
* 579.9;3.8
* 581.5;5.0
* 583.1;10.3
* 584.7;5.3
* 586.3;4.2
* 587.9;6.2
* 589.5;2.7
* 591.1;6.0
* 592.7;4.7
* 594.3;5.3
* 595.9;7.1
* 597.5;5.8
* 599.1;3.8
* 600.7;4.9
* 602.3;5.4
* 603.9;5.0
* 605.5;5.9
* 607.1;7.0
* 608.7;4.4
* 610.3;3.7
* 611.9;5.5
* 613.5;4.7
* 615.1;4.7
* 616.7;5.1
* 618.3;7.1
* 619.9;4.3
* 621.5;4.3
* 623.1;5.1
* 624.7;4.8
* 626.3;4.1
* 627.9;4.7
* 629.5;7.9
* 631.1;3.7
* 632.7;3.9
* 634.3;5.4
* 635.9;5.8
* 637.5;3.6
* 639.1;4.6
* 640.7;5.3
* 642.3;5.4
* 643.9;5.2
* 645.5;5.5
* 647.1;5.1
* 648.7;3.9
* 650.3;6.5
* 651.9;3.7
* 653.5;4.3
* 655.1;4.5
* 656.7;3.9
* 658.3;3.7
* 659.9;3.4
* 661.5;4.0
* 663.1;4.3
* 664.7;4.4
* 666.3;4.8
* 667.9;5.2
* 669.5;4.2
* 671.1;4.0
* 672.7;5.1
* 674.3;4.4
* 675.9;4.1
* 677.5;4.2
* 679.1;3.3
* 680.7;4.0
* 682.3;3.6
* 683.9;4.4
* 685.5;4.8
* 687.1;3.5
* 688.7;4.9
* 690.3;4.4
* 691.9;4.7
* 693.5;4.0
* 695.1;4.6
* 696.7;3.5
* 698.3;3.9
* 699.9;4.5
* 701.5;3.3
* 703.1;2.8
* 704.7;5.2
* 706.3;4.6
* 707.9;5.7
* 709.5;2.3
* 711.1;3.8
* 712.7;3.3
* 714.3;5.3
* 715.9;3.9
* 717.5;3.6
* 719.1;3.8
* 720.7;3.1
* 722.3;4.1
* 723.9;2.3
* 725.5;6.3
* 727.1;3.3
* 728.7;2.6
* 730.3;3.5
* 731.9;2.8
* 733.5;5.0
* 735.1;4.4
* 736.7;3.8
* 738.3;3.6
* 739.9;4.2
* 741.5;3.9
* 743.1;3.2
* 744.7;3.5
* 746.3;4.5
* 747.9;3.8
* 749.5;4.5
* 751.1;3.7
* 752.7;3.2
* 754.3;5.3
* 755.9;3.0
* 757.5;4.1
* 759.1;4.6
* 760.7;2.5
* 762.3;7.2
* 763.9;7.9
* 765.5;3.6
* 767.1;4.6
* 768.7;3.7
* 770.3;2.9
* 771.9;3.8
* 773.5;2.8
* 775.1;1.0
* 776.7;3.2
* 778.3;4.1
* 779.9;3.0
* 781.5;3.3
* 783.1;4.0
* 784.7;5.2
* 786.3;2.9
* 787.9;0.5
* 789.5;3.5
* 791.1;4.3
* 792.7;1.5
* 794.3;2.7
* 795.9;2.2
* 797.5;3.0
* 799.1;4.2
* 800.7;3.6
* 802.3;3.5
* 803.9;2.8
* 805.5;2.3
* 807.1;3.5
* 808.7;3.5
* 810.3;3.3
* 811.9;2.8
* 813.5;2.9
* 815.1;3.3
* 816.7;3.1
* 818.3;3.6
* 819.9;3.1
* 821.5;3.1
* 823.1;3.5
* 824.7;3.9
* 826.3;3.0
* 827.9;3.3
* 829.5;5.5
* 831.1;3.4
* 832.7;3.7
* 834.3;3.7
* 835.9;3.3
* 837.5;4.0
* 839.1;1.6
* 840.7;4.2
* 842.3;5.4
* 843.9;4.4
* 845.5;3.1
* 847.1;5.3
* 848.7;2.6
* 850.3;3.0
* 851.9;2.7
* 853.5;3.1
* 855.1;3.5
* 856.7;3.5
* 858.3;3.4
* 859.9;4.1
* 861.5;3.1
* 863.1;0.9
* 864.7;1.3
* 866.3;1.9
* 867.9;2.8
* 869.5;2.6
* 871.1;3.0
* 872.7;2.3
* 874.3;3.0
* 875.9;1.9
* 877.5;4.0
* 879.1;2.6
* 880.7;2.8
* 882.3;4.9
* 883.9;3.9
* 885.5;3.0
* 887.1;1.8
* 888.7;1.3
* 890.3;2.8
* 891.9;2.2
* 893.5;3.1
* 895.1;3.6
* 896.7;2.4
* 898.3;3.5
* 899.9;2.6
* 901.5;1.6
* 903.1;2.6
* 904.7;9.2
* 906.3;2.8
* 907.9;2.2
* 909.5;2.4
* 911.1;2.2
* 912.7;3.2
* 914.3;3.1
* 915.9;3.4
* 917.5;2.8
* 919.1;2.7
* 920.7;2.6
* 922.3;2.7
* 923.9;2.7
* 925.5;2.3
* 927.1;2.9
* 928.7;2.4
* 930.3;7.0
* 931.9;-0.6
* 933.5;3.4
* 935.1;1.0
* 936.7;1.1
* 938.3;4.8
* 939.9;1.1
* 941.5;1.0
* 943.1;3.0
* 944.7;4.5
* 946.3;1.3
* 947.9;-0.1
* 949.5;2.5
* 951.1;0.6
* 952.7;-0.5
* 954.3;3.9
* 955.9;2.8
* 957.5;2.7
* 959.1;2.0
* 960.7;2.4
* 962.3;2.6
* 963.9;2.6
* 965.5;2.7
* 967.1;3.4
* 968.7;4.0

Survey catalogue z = 0.165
